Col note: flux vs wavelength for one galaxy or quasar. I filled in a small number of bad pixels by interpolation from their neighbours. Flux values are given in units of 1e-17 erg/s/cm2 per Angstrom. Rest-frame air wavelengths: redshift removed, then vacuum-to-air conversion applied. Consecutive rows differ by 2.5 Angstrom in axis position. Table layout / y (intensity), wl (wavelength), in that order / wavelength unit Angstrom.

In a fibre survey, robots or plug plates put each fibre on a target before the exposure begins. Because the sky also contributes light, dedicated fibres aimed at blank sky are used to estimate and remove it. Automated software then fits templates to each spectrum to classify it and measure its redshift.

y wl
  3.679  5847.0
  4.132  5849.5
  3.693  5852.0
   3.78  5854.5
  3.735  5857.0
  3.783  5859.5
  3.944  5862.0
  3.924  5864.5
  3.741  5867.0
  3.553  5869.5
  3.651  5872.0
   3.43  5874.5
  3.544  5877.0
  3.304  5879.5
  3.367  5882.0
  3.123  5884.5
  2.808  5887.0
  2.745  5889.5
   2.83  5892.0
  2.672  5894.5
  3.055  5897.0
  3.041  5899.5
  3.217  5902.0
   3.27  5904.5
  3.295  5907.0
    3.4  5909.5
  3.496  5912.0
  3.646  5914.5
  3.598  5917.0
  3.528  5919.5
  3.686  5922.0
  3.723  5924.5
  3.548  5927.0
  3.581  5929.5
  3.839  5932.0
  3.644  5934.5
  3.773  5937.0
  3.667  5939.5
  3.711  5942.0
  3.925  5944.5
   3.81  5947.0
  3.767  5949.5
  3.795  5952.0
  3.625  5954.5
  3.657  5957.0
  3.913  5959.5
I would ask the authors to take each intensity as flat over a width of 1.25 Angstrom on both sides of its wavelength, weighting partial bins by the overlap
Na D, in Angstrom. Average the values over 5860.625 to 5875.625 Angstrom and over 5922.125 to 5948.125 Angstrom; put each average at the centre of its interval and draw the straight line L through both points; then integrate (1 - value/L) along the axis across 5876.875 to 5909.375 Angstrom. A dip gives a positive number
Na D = 5.4 Angstrom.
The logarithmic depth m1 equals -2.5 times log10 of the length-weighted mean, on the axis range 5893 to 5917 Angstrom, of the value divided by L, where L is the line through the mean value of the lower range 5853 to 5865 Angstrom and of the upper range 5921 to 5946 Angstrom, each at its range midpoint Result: 0.16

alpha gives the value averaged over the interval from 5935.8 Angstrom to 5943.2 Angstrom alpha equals 3.72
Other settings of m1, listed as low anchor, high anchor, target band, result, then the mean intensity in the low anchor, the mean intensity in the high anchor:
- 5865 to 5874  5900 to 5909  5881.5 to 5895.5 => 0.18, 3.65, 3.25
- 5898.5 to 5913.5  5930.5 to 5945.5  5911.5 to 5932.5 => -0.03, 3.3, 3.75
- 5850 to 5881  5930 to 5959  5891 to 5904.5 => 0.23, 3.68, 3.75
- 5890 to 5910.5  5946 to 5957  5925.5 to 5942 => -0.05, 3.08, 3.74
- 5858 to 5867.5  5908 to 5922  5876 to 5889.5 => 0.18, 3.85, 3.54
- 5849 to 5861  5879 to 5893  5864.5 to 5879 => -0.07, 3.81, 3.02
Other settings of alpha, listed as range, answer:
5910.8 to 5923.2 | 3.59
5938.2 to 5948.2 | 3.78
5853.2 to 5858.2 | 3.76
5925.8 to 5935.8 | 3.65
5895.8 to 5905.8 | 3.15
